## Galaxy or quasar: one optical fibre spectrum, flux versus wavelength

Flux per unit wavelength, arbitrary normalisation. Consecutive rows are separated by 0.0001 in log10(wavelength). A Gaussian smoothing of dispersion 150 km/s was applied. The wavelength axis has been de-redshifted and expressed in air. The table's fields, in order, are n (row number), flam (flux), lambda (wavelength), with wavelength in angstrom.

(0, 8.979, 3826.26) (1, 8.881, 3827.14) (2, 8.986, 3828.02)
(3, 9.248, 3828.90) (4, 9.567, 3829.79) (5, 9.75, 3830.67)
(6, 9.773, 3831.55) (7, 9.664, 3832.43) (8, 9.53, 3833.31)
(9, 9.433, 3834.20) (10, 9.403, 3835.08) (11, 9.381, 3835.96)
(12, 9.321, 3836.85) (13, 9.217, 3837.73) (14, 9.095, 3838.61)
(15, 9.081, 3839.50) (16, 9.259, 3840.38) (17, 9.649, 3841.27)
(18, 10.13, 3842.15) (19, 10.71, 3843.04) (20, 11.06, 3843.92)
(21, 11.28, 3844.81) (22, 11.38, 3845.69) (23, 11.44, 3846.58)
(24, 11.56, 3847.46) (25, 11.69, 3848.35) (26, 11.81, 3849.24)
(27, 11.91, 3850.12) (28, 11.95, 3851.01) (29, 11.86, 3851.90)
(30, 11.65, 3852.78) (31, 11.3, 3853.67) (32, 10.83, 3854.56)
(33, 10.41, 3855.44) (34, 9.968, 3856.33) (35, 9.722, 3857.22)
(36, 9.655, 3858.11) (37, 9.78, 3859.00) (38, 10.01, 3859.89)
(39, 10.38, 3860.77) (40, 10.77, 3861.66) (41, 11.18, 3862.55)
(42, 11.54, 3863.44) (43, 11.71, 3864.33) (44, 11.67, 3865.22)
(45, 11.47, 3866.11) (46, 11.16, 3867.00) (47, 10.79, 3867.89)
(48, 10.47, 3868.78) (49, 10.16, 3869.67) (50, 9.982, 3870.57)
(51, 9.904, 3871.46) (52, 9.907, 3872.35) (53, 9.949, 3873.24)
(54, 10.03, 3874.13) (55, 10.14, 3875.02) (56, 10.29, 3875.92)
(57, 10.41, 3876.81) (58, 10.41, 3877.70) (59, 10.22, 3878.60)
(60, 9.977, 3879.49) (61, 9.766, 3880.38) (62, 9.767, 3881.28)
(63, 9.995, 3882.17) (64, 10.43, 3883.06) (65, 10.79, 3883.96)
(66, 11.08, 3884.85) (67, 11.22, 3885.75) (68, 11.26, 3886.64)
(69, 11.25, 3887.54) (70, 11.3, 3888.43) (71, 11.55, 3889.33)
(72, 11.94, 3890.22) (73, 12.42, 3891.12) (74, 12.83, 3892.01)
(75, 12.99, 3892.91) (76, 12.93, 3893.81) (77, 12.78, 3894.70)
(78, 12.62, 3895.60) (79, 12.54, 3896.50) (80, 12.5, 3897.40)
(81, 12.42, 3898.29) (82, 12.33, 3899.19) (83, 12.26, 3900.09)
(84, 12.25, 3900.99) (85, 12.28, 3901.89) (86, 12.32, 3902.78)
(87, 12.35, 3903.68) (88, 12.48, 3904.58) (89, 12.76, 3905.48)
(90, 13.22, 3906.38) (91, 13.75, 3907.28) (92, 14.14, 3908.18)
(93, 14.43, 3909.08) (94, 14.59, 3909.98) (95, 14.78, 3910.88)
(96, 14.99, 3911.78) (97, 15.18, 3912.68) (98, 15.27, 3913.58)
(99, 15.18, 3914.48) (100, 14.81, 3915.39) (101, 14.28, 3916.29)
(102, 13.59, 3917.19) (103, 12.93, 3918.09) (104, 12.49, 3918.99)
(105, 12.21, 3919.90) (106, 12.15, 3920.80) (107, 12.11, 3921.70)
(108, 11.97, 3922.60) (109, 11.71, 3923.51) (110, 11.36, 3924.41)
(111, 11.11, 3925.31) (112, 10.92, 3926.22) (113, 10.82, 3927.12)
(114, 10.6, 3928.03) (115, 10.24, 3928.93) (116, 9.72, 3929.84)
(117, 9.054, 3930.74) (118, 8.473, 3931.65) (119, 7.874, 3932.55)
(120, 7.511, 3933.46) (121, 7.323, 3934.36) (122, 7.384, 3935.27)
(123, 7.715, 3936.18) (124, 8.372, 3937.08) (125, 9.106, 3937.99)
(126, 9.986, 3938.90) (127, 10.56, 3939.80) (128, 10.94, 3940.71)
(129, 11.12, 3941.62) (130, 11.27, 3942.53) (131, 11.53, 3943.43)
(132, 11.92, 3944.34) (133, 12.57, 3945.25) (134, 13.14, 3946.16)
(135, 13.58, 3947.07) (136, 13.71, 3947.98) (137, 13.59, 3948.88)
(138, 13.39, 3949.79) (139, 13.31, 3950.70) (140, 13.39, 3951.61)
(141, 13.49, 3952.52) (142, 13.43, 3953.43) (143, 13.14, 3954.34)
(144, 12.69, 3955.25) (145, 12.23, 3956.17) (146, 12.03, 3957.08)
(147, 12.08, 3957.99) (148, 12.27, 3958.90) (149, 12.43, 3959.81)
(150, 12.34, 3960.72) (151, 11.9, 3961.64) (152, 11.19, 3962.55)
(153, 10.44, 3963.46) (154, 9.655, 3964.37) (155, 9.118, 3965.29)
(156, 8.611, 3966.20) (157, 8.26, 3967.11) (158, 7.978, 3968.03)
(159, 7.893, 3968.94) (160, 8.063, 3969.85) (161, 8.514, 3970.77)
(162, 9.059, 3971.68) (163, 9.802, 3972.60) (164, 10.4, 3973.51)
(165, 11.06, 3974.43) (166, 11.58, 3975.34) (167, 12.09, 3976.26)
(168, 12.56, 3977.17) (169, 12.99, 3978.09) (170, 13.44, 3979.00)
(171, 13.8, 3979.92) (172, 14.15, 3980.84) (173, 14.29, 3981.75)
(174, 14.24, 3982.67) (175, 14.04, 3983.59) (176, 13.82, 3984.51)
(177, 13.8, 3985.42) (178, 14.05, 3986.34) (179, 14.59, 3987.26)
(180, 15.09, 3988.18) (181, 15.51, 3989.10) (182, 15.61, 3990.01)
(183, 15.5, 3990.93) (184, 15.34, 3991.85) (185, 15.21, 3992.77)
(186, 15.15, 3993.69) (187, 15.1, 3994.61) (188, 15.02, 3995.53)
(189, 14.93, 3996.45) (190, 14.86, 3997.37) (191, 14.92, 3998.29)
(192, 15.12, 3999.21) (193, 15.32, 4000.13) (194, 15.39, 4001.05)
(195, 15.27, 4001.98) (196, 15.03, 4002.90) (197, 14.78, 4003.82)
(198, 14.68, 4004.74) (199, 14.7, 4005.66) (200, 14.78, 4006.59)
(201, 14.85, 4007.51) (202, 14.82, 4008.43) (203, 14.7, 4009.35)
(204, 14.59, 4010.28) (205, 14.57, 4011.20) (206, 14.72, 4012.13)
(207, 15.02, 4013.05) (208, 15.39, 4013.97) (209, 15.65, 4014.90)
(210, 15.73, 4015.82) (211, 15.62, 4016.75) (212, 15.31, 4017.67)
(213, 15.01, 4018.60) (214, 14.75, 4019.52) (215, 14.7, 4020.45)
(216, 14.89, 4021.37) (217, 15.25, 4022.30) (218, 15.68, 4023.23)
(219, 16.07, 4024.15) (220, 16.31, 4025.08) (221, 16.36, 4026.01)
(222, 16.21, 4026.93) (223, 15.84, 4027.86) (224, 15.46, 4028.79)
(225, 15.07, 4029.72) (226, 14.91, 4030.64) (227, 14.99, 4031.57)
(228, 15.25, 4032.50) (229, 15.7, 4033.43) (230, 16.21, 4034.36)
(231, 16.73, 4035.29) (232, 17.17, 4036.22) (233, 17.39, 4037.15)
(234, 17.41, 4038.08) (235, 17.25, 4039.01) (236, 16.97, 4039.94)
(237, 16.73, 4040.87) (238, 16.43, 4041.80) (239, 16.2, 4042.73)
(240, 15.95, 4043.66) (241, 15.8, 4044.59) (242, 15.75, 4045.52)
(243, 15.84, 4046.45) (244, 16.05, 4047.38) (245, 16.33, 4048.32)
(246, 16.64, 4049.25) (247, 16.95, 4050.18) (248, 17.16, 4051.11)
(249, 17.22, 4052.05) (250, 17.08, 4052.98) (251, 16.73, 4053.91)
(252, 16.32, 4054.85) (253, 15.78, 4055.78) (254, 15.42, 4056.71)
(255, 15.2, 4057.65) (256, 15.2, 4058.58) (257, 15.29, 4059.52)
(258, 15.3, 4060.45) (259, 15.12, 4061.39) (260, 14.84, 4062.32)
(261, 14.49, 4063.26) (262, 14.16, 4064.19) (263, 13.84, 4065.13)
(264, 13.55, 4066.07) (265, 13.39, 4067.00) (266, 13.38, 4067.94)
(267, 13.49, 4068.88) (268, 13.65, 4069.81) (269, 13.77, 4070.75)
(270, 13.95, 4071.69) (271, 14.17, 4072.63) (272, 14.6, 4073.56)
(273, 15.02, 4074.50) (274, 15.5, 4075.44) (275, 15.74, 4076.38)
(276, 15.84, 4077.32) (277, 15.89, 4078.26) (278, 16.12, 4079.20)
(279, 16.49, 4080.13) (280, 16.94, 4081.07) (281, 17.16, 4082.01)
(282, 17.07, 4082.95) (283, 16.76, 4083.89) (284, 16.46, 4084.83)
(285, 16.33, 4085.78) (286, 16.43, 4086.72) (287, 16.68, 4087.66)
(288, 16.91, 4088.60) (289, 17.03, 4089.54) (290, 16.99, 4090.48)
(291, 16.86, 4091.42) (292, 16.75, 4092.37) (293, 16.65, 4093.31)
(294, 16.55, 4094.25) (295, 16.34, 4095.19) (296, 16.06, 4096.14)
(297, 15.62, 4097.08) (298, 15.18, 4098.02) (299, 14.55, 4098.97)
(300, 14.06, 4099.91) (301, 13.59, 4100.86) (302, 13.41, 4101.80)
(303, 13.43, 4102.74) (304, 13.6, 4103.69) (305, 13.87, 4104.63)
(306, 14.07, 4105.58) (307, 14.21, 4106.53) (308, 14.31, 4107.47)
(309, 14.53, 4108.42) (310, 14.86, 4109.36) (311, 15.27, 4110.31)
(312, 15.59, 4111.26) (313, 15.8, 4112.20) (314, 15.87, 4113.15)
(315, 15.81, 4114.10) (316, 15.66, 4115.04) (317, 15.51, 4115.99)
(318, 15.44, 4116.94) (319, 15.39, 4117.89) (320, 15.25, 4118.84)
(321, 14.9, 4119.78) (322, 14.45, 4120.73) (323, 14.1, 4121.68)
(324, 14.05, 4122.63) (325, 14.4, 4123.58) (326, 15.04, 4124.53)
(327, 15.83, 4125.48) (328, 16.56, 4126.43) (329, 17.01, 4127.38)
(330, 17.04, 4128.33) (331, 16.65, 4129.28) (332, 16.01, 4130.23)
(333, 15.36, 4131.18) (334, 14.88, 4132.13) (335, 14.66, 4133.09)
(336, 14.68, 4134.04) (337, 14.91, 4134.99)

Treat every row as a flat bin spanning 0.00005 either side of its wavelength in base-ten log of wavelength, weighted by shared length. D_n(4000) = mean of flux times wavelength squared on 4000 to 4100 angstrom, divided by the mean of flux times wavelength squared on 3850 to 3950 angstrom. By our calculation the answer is 1.47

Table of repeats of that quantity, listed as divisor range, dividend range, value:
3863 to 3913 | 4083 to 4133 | 1.47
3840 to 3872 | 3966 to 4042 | 1.43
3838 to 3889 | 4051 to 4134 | 1.62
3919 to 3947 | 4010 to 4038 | 1.56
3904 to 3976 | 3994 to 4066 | 1.42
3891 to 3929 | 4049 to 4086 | 1.30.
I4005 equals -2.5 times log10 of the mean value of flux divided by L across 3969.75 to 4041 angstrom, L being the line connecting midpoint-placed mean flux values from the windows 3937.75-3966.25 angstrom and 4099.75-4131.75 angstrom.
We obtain -0.13 mag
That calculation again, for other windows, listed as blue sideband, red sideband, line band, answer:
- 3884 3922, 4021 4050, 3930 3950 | 0.31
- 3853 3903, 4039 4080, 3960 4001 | 0.07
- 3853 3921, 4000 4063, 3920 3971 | 0.22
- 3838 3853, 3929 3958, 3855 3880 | 0.05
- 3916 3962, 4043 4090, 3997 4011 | -0.10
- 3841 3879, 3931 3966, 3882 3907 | -0.11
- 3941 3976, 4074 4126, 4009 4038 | -0.17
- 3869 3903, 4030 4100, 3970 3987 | 0.10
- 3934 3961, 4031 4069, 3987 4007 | -0.11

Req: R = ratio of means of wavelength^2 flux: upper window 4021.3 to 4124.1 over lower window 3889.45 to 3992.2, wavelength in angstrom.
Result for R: 1.4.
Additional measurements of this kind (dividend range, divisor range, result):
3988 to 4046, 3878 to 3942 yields 1.41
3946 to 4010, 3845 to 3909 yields 1.21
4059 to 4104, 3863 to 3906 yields 1.49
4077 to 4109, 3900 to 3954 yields 1.42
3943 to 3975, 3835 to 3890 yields 1.13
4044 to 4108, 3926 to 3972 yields 1.54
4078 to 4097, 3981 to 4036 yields 1.14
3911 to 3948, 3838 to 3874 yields 1.10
